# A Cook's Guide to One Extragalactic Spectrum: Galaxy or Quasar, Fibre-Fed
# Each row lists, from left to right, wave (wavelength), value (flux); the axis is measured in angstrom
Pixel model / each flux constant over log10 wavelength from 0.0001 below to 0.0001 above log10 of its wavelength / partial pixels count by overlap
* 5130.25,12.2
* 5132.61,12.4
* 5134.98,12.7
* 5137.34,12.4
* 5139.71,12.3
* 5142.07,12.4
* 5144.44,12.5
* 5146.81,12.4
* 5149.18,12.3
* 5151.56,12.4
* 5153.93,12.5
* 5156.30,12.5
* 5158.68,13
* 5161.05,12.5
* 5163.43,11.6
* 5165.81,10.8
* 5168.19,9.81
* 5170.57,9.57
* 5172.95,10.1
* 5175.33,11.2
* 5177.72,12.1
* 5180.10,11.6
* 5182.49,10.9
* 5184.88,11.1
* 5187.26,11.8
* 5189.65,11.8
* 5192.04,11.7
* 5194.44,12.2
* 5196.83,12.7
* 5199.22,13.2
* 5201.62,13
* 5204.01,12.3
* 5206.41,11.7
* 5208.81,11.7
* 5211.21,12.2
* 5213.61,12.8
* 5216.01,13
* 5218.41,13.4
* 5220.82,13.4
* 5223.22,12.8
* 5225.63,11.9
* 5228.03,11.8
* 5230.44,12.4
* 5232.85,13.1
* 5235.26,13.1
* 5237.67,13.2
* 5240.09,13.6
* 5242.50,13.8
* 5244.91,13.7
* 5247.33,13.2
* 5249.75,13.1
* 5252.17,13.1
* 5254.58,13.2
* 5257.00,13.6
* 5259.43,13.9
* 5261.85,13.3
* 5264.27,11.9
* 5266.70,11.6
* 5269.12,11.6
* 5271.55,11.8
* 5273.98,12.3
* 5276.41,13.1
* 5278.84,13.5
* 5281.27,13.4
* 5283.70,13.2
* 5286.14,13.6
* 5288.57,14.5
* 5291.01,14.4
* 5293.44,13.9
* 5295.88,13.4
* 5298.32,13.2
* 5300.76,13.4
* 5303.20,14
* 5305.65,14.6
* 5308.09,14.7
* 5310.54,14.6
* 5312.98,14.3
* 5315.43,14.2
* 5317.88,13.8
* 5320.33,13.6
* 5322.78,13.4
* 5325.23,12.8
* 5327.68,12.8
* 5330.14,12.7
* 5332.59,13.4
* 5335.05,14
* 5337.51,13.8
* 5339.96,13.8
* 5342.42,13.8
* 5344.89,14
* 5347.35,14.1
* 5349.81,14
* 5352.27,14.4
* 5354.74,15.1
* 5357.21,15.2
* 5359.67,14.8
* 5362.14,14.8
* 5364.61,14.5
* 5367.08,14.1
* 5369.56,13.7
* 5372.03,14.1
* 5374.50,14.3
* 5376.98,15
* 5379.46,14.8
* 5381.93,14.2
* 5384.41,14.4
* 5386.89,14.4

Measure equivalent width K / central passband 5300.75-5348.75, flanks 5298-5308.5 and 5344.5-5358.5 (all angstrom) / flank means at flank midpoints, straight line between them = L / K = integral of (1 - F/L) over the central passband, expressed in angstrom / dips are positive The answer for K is 1.4 angstrom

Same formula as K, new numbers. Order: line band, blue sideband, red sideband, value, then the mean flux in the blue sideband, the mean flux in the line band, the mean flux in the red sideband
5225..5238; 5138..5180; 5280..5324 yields 0.3 angstrom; 11.8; 12.6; 13.9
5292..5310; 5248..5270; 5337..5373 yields -0.6 angstrom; 12.8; 13.9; 14.3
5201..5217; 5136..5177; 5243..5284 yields 0.0 angstrom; 11.8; 12.4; 12.9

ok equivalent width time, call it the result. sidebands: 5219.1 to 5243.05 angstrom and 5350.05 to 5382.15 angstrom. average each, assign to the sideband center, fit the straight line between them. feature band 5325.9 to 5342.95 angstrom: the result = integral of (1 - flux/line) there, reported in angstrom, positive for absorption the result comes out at 0.9 angstrom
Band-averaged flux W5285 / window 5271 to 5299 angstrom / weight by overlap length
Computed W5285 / 13.4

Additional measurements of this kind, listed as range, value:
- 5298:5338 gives 13.7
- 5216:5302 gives 13.1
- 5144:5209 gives 11.8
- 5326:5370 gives 14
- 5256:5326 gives 13.4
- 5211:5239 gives 12.8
